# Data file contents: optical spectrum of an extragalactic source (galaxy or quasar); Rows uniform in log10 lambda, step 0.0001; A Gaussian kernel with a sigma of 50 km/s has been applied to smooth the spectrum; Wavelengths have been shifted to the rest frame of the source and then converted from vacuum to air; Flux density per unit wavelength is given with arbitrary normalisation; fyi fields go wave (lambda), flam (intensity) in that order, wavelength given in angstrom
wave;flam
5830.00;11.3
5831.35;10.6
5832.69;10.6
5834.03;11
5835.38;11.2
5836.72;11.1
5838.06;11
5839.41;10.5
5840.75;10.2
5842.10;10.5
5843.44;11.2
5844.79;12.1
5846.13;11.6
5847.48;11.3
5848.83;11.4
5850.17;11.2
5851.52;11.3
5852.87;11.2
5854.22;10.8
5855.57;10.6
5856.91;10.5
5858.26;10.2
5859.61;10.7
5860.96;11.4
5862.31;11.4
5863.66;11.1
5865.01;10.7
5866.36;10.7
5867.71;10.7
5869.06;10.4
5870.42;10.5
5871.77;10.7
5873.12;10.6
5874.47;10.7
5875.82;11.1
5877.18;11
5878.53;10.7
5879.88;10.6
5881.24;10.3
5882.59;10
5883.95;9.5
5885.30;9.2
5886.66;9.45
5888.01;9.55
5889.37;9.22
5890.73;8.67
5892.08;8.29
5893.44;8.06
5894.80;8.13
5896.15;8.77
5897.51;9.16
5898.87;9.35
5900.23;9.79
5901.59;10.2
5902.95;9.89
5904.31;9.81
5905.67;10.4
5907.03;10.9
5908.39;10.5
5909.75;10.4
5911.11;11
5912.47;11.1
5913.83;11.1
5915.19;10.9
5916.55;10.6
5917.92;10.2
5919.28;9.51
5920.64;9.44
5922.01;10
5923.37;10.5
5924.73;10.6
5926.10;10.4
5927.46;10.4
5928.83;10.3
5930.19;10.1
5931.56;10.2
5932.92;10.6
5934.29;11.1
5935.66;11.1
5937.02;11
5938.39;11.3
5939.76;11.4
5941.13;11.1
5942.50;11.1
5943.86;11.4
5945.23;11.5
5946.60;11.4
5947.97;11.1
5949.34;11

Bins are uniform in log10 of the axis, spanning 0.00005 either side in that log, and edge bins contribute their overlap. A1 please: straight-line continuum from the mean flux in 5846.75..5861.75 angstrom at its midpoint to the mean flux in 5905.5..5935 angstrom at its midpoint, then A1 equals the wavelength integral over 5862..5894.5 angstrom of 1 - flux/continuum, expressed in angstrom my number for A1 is 2.1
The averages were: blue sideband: 11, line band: 10.1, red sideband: 10.5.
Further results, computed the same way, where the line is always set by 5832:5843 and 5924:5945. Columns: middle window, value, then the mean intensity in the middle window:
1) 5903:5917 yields 0.2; 10.6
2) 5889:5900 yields 2.1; 8.74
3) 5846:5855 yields -0.4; 11.2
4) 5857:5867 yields -0.1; 10.9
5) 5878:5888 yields 0.8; 9.93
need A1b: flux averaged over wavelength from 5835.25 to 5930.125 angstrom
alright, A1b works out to 10.4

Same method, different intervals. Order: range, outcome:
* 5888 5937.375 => 10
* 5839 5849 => 11.1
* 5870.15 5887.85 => 10.3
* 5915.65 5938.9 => 10.4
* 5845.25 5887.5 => 10.7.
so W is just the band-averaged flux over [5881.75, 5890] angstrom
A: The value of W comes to 9.51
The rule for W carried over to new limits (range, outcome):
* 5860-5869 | 11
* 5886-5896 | 8.77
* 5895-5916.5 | 10.2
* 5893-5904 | 9.21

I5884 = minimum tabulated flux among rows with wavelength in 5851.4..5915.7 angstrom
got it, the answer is 8.06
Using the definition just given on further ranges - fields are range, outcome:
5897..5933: 9.16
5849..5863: 10.2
